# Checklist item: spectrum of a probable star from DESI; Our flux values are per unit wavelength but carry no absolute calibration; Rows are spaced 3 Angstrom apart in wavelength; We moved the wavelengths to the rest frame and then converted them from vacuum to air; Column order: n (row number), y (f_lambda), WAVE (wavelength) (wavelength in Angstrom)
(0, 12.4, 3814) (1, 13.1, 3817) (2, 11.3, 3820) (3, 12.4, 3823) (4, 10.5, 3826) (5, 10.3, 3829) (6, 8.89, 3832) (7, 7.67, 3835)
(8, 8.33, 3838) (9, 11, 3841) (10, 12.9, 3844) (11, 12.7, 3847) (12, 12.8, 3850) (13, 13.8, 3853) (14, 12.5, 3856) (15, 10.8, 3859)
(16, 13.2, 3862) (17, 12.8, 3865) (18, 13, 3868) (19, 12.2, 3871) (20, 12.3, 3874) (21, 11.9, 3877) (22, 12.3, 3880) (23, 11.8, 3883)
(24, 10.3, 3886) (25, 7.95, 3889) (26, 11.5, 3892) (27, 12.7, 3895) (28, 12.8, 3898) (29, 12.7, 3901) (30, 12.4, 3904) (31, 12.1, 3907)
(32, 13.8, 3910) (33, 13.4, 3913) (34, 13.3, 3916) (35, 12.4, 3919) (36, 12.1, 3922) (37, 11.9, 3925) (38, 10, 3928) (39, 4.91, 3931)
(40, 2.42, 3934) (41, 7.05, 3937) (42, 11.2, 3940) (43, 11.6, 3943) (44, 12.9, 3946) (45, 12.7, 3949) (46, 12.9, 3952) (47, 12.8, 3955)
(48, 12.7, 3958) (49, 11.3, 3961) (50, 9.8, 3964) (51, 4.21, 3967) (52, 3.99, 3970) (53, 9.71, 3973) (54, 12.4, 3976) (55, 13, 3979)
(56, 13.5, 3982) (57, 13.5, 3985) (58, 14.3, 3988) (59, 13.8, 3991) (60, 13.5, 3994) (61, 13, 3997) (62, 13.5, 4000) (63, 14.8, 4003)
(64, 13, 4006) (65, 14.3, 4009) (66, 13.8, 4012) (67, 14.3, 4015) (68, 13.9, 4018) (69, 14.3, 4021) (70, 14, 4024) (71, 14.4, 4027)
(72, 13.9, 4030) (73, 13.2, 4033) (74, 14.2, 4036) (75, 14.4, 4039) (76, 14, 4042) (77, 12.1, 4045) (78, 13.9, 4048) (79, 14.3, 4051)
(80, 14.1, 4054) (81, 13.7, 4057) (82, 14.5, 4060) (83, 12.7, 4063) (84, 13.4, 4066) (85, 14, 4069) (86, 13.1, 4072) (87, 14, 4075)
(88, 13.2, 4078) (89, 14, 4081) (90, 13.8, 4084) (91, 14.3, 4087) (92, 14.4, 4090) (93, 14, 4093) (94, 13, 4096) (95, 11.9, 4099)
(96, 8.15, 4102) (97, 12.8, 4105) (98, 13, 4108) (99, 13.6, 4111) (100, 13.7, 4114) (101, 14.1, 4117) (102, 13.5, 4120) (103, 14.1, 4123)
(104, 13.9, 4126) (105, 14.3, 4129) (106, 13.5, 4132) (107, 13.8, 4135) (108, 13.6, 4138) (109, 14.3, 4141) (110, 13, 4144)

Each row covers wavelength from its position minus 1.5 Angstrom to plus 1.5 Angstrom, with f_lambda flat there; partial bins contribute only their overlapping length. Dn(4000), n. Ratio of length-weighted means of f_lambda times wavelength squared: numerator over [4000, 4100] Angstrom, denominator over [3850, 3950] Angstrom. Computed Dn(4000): 1.3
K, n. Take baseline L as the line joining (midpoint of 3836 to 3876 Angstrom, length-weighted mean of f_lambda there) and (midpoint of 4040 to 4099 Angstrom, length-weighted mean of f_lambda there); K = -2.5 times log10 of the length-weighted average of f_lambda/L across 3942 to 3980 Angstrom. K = 0.20 mag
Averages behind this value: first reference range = 12.1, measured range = 10.7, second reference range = 13.7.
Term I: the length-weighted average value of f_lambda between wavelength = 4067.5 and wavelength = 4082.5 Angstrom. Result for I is 13.7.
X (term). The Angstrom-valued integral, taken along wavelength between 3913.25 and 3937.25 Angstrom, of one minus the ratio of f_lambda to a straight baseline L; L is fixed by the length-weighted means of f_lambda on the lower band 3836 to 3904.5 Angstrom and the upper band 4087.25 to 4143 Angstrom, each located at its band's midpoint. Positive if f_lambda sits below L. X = 5.2 Angstrom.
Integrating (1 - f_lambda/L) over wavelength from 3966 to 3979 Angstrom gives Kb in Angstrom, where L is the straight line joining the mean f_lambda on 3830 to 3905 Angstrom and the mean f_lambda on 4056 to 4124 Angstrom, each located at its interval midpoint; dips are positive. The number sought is 4.3 Angstrom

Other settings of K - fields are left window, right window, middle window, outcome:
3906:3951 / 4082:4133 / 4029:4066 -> -0.11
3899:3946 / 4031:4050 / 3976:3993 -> -0.10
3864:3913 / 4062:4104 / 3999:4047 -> -0.09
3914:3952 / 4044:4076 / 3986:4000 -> -0.15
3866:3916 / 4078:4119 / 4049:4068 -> -0.07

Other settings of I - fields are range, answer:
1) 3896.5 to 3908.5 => 12.5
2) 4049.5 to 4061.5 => 14.2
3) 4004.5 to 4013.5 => 13.7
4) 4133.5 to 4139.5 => 13.7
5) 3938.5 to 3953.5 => 12.3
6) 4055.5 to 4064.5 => 13.6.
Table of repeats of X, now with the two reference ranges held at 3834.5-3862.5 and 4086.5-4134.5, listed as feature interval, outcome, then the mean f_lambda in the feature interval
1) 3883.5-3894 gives 1.5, 10.2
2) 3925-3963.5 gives 6.2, 10.3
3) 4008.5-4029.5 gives -2.4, 14.1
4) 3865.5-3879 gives -0.7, 12.4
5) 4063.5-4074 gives -0.4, 13.4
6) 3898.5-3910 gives -0.6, 12.6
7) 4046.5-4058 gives -1.0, 14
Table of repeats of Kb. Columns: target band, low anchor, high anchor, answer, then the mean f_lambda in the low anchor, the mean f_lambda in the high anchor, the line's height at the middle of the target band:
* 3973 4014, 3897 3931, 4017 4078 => -1.01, 12.1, 13.8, 13.1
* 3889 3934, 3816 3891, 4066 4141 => 1.85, 11.5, 13.4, 11.9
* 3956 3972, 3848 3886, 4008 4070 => 5.60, 12.4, 13.9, 13.2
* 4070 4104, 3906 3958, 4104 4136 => 0.31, 11.1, 13.7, 13.2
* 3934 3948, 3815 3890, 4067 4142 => 2.66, 11.5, 13.4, 12.2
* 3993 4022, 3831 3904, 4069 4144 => -2.62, 11.7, 13.4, 12.7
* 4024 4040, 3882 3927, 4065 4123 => -1.40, 12.1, 13.3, 12.9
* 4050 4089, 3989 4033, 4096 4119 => -2.17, 13.9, 12.5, 13.1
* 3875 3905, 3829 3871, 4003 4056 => 1.10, 11.5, 13.9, 12.1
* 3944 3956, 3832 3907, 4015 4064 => -0.04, 11.7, 13.9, 12.7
